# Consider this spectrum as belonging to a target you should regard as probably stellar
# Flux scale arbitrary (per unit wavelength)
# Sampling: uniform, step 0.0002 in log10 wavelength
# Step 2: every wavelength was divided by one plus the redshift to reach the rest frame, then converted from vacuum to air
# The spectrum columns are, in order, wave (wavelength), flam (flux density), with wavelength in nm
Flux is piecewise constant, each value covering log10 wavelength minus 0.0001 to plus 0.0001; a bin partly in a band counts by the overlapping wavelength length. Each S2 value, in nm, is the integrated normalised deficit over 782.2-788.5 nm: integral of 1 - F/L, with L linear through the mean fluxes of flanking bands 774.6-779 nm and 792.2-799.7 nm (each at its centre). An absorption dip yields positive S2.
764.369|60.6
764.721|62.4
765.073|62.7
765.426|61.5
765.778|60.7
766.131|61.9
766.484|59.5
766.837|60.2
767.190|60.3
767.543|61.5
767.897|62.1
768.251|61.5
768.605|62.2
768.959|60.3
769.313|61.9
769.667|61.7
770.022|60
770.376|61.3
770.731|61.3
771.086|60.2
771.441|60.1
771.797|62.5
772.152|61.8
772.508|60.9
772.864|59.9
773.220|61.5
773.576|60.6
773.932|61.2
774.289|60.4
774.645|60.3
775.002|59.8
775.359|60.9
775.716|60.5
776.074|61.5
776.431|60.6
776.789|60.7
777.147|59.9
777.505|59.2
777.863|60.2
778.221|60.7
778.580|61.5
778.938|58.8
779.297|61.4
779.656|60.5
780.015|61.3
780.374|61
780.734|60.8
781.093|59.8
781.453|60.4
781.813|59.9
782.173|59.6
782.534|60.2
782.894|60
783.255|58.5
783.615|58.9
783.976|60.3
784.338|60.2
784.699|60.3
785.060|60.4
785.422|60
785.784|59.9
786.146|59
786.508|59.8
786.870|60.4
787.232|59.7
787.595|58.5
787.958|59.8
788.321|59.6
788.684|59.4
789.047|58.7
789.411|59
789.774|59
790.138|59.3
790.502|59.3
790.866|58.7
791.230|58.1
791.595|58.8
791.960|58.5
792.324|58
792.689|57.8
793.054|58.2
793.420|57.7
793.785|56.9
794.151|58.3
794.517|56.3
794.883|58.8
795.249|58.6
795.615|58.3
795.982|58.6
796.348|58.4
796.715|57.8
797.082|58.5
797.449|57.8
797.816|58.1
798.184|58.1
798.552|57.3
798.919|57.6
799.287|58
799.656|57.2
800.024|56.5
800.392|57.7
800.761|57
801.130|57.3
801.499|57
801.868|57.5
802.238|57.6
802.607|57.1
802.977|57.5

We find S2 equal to -0.047 nm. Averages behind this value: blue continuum 60.4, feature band 59.7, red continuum 57.9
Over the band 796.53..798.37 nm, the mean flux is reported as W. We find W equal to 58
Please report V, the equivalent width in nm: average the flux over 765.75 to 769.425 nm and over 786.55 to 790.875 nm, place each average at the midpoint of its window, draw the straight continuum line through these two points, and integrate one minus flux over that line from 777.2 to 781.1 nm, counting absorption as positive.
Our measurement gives -0.023 nm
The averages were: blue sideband 61.1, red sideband 59.3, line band 60.5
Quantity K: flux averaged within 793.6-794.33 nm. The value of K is 57.6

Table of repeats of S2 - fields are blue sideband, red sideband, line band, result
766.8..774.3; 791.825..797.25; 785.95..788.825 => -0.03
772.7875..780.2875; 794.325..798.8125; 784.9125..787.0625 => -0.02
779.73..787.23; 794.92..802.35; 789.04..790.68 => 0.00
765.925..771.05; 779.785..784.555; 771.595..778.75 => -0.02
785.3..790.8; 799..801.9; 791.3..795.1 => 0.04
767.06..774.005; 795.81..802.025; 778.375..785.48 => -0.05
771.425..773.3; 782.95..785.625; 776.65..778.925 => 0.01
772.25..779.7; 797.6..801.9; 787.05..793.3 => -0.02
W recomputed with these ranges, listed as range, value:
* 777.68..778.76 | 60.8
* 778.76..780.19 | 60.5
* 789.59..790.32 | 59.2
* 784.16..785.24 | 60.3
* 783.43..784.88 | 59.9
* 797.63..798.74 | 57.8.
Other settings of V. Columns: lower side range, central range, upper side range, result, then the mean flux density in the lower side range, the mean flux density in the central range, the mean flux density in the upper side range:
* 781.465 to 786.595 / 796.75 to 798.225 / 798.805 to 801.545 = -0.01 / 59.8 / 58.1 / 57.3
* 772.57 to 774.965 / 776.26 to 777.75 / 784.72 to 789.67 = 0.01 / 60.6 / 60.1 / 59.6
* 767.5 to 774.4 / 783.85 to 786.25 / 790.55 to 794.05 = -0.04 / 61.1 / 60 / 58.1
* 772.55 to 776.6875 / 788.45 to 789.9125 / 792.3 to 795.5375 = -0.01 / 60.7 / 59.1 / 57.8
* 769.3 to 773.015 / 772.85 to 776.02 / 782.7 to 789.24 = 0.00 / 61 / 60.6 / 59.6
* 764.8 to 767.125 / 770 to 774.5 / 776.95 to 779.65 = -0.02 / 61.1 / 60.9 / 60.3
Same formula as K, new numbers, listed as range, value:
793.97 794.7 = 57.3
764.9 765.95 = 61.6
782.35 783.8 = 59.4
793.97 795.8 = 58.1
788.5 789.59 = 59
